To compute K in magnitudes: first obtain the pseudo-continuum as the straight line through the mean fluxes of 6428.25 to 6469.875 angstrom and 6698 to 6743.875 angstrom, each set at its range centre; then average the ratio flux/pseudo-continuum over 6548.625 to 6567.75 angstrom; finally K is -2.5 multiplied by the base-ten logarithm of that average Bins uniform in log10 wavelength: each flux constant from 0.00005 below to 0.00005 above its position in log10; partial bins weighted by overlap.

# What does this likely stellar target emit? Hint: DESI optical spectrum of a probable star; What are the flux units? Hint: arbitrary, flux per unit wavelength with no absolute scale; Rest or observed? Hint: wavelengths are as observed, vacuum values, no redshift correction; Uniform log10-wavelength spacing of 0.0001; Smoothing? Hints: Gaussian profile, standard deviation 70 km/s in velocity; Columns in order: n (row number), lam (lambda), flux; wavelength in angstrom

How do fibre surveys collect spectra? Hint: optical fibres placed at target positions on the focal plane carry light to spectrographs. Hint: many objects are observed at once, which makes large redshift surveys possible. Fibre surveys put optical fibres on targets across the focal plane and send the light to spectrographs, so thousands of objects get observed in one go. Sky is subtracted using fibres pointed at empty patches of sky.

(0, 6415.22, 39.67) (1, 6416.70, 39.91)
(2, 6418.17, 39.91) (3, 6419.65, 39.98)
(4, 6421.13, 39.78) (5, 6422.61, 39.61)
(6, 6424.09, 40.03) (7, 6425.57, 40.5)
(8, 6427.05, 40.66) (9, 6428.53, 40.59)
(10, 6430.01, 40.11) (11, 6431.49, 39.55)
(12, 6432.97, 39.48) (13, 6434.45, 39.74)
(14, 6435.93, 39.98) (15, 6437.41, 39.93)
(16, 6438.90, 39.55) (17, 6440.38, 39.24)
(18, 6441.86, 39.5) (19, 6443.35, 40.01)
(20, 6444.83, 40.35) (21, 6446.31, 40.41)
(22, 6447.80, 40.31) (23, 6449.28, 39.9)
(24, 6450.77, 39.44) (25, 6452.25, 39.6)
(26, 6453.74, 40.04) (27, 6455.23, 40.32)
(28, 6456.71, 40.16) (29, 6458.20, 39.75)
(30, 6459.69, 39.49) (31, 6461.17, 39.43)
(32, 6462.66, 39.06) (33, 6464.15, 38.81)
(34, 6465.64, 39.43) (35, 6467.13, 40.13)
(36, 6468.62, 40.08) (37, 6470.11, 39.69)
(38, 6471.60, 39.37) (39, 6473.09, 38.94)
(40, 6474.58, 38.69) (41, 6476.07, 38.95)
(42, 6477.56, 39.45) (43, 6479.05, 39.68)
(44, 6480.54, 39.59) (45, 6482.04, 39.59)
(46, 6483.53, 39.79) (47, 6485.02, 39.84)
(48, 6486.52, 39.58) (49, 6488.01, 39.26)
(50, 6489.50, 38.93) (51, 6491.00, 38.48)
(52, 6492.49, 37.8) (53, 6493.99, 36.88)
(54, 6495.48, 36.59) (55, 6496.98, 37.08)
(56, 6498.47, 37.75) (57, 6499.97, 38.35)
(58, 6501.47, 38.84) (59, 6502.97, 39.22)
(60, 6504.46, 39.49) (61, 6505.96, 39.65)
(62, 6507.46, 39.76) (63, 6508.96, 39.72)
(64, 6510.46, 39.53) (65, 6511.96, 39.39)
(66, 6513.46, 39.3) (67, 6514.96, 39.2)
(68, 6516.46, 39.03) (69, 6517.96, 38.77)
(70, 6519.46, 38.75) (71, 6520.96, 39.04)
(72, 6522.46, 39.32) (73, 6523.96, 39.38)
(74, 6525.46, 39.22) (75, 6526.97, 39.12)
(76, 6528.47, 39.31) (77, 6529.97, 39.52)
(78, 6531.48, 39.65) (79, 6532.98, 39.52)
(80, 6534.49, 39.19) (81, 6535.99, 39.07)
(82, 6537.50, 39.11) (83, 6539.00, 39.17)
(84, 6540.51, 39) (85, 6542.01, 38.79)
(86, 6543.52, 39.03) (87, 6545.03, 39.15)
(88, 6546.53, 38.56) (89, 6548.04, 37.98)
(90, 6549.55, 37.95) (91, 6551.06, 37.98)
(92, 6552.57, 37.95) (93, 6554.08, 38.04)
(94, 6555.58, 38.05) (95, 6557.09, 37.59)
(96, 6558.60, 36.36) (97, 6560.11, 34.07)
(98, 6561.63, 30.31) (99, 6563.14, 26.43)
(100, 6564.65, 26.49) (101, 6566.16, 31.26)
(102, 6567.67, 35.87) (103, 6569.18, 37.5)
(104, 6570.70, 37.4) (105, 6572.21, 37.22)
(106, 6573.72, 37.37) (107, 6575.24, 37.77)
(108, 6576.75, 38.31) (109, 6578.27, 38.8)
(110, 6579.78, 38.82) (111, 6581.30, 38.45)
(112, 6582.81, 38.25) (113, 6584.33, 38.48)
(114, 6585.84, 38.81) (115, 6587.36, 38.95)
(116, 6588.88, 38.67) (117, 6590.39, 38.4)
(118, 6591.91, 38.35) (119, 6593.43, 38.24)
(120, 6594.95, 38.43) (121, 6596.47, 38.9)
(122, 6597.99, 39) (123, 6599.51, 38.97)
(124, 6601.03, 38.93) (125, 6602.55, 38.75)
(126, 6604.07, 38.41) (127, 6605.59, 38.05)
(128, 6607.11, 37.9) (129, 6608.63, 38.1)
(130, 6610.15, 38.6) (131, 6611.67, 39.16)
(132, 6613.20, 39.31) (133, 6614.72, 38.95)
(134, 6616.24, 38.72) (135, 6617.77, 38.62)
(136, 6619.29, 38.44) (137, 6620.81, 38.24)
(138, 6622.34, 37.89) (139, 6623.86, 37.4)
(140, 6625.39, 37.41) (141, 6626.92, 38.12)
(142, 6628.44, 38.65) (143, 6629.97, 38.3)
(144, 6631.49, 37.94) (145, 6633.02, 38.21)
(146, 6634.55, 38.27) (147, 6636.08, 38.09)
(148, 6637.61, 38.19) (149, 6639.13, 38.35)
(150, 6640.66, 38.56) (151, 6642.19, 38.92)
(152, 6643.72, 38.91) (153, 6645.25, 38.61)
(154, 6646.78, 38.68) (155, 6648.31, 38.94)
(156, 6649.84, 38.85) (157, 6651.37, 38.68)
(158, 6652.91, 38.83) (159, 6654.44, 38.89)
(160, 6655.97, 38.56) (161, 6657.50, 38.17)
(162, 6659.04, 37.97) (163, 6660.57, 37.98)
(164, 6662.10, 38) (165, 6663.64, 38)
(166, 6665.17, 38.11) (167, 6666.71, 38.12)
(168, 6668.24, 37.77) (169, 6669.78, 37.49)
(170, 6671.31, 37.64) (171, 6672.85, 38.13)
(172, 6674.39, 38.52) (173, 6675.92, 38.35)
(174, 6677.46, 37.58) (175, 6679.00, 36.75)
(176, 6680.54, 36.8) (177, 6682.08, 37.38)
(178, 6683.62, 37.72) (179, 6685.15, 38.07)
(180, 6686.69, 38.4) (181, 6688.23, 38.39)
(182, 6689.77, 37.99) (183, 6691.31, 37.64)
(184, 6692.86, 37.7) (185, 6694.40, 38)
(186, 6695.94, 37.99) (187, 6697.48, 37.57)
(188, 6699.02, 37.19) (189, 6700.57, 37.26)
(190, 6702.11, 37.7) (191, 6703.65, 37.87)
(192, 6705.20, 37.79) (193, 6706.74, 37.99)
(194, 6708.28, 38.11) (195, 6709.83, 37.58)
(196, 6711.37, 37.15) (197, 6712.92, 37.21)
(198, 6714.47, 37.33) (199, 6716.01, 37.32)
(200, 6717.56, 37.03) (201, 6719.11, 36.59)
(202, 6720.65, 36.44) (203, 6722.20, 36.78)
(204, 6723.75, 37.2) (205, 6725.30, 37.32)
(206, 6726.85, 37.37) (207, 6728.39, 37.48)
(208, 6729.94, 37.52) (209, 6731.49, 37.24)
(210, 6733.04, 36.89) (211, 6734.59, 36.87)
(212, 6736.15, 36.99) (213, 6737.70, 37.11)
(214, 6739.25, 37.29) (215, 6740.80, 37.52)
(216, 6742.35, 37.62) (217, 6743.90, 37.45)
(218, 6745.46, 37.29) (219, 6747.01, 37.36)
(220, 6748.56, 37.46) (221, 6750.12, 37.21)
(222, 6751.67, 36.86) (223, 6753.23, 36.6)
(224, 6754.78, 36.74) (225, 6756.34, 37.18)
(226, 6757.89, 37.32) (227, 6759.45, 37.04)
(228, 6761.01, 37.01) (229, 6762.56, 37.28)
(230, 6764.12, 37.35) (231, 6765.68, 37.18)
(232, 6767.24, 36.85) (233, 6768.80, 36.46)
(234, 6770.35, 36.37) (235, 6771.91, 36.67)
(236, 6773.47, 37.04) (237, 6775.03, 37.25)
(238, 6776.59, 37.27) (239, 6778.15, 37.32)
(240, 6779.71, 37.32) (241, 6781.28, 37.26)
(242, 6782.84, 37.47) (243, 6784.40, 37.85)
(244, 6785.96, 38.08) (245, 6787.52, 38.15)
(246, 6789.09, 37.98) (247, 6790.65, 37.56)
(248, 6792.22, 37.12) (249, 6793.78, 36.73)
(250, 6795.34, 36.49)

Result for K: 0.13 mag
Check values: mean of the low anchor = 39.8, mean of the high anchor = 37.3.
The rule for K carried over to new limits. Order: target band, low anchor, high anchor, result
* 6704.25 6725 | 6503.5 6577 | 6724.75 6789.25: 0.002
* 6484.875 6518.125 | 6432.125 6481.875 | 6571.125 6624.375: 0.014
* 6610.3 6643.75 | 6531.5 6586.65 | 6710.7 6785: -0.037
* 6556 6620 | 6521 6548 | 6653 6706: 0.040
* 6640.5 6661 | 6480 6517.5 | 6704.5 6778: -0.023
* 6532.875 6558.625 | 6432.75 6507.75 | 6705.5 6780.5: 0.006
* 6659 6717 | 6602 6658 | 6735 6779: 0.003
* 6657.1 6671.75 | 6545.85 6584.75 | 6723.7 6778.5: -0.035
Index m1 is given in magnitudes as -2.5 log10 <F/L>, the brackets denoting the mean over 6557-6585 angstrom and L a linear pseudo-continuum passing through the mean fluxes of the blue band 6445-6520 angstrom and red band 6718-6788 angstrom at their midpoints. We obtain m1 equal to 0.09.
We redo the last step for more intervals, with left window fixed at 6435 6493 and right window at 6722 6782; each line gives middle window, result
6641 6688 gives -0.01 mag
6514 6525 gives 0.00 mag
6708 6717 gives 0.00 mag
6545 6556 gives 0.02 mag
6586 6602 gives -0.01 mag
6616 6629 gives 0.00 mag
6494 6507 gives 0.03 mag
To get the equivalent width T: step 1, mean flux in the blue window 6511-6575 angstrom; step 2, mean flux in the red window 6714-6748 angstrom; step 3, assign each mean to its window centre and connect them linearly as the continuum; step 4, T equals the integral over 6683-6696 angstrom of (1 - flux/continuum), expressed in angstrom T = -0.3 angstrom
